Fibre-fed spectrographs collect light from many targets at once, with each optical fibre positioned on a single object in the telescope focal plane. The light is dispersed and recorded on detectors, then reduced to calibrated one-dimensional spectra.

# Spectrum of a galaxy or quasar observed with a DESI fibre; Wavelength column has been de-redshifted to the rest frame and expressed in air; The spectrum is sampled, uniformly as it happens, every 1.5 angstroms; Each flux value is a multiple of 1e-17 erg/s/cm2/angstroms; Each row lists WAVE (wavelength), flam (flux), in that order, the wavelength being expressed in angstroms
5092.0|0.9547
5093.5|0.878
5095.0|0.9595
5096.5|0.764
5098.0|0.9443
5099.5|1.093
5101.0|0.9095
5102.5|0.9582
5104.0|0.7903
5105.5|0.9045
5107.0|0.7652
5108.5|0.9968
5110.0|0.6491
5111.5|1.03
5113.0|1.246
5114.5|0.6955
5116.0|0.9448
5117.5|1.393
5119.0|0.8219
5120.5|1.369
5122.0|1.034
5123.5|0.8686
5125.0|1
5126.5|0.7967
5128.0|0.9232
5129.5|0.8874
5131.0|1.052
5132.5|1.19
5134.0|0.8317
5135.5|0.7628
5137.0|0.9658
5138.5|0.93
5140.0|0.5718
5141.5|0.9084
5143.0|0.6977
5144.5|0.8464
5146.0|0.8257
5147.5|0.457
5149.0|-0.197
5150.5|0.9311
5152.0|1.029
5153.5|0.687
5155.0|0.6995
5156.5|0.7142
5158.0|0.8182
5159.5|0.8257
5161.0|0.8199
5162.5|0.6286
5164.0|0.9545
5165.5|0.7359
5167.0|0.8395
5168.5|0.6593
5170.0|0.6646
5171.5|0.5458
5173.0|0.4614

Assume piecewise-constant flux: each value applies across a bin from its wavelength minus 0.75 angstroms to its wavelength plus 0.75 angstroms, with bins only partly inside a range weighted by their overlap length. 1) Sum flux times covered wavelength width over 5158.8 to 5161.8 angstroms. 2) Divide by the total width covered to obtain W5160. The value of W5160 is 0.82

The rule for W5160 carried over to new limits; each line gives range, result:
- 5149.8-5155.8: 0.835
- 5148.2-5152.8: 0.587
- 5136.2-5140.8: 0.823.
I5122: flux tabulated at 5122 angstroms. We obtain 1.034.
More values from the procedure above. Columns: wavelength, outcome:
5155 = 0.6995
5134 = 0.8317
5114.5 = 0.6955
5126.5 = 0.7967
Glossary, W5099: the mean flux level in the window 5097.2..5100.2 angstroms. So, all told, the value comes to 1.01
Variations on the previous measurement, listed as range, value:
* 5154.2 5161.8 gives 0.774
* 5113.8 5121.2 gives 1.05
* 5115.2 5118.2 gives 1.16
